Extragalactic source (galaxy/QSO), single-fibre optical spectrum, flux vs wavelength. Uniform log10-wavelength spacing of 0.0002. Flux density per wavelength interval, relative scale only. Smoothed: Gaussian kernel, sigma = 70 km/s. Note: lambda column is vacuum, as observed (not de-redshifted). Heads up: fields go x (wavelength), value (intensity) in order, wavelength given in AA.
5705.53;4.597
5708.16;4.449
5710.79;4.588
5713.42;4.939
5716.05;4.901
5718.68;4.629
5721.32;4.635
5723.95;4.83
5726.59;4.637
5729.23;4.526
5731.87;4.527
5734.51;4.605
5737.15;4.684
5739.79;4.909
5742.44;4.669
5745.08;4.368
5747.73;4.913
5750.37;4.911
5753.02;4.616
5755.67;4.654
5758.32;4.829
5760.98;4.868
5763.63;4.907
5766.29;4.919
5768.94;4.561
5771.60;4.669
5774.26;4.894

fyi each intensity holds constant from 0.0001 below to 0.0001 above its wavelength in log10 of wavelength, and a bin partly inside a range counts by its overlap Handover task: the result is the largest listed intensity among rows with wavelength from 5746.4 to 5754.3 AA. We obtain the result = 4.913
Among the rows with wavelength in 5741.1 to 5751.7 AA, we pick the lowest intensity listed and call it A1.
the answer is 4.368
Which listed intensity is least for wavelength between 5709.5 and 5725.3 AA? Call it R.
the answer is 4.588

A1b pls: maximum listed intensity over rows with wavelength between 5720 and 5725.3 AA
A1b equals 4.83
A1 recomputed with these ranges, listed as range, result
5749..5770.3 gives 4.561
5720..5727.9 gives 4.635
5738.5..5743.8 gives 4.669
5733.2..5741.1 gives 4.605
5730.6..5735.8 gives 4.527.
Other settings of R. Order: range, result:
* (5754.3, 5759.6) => 4.654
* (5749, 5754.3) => 4.616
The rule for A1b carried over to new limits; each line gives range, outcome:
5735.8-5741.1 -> 4.909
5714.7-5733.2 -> 4.901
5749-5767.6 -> 4.919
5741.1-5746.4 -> 4.669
